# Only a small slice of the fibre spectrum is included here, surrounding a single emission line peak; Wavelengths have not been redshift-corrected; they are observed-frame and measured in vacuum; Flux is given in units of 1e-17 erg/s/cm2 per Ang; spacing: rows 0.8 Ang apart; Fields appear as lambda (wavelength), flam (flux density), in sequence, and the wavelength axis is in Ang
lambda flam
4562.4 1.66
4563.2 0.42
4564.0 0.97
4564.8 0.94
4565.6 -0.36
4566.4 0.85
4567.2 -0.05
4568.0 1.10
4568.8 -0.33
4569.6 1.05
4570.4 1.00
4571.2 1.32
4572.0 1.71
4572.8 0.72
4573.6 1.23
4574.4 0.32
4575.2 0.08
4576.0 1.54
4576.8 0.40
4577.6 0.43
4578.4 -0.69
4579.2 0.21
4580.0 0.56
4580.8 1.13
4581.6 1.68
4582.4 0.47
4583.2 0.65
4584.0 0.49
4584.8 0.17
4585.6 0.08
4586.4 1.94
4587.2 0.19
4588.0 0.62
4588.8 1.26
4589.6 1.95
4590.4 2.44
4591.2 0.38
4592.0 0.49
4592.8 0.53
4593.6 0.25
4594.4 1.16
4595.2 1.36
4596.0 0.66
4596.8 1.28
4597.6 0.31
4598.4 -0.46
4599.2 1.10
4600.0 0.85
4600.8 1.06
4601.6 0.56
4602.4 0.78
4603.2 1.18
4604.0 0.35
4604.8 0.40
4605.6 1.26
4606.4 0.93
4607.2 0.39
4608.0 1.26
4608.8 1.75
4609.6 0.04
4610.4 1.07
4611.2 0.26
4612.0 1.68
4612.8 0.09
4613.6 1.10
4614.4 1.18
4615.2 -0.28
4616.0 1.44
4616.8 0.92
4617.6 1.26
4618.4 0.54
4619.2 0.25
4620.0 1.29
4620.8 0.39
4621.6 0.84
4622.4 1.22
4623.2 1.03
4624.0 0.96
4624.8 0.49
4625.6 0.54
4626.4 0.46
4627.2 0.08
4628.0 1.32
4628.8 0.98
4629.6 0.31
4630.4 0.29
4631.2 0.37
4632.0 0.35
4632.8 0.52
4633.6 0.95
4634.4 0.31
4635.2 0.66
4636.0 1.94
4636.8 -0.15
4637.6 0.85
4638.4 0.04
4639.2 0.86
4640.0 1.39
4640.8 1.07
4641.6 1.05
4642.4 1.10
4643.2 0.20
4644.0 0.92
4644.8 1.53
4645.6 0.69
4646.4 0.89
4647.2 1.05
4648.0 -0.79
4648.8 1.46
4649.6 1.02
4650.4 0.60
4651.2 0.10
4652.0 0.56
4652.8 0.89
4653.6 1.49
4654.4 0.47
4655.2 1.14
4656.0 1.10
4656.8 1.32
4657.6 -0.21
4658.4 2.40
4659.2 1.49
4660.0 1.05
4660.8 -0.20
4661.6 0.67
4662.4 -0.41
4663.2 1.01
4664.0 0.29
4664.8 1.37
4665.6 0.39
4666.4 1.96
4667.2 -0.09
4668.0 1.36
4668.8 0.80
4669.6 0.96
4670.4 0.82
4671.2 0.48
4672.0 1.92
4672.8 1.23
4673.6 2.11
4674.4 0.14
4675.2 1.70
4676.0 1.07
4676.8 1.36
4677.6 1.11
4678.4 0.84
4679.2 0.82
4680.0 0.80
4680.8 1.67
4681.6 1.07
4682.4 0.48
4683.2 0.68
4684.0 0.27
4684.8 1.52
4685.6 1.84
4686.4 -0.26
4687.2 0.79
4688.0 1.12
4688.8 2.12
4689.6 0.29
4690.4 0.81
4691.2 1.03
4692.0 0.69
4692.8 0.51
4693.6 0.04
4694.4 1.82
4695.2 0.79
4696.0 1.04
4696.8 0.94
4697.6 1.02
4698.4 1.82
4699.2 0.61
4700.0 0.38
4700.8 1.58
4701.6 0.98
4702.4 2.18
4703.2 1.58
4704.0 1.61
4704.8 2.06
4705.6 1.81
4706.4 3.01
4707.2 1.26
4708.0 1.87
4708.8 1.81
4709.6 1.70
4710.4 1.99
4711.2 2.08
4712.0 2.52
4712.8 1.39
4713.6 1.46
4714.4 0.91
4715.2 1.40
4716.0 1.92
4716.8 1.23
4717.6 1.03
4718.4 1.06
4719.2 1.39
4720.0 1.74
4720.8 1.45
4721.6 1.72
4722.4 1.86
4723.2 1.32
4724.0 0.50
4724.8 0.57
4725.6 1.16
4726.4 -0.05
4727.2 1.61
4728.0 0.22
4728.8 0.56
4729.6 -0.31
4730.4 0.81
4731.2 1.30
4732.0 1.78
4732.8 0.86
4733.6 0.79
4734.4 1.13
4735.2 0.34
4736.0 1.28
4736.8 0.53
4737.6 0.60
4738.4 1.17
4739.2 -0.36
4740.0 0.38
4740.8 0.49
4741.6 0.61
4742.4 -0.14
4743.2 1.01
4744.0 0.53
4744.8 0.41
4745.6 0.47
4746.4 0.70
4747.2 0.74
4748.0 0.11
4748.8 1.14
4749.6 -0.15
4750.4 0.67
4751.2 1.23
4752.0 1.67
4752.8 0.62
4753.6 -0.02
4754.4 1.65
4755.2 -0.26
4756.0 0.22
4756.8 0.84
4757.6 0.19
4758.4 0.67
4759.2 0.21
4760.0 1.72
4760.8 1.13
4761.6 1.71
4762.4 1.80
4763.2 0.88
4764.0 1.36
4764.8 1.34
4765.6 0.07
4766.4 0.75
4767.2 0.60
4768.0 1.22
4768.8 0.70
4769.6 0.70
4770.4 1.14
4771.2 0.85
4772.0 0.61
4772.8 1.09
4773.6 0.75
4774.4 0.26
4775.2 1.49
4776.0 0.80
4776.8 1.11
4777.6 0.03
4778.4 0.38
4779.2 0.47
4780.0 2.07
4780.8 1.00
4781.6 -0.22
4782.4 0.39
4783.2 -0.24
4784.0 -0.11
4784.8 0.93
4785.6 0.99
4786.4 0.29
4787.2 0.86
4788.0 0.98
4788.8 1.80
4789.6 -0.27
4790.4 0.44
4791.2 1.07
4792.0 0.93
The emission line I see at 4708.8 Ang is C III] 1909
